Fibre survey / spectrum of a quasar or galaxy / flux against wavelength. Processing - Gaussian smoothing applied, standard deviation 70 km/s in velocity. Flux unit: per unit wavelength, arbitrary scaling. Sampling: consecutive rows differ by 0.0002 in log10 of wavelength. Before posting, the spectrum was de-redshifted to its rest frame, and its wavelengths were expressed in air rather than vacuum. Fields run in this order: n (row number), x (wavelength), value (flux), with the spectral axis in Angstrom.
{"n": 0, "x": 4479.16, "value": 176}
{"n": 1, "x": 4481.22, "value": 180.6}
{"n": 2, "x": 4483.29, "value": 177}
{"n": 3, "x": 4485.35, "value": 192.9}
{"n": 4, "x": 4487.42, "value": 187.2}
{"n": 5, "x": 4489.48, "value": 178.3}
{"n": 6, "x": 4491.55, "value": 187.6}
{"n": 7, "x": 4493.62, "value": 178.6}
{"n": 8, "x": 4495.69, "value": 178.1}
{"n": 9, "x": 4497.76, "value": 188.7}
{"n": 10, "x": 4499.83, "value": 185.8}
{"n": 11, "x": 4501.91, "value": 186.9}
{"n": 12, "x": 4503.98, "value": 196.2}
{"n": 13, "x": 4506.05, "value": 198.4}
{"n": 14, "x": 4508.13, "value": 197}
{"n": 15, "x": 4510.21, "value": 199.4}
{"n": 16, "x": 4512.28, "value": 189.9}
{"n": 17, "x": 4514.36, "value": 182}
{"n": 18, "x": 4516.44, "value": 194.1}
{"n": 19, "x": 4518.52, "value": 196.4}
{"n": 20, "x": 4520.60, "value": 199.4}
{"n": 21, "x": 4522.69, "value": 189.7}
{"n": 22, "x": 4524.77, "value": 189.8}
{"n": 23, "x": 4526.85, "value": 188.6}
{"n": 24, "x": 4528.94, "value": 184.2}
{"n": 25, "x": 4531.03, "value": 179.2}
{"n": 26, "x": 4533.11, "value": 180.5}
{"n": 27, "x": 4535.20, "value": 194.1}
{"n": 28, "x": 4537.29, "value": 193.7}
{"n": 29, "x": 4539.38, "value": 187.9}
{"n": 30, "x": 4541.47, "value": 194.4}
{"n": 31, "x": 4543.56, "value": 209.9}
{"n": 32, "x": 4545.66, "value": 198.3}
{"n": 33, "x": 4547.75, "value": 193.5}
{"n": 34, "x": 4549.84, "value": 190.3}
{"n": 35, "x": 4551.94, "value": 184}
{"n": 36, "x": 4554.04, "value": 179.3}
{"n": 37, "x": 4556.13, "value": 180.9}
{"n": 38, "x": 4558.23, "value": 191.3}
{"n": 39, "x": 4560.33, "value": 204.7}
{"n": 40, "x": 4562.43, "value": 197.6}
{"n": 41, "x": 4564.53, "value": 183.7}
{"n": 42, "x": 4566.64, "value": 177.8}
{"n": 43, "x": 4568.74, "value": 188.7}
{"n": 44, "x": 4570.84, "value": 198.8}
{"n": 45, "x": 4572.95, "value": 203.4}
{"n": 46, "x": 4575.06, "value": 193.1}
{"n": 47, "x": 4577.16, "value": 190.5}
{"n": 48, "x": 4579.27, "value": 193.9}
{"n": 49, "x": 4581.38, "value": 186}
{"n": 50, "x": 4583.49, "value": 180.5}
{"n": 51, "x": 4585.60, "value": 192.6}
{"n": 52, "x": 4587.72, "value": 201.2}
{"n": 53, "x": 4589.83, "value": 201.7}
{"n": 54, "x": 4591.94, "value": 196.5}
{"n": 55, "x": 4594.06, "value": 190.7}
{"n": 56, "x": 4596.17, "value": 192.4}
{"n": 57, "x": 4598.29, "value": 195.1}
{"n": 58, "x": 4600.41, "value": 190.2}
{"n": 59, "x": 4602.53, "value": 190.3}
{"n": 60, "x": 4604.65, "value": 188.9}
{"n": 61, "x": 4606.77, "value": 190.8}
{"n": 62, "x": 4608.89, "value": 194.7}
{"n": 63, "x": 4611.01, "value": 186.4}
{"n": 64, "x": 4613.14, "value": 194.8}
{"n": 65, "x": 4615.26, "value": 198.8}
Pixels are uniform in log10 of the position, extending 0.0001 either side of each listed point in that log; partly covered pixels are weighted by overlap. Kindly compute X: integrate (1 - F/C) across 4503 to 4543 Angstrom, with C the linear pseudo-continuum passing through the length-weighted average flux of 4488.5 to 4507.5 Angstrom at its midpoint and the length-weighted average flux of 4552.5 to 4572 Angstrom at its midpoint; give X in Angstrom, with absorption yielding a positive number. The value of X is -0.8 Angstrom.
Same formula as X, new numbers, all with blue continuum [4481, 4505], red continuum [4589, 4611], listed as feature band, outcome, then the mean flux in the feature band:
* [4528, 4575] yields -0.4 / 191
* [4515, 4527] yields -0.4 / 193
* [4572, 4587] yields 0.0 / 192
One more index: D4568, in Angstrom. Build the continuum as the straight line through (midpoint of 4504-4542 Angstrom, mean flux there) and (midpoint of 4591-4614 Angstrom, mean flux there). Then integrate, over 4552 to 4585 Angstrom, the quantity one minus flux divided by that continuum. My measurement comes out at 0.3 Angstrom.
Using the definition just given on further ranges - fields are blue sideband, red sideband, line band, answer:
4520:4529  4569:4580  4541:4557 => 0.1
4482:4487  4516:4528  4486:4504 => 0.2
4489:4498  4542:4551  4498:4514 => -0.6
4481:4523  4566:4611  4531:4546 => -0.2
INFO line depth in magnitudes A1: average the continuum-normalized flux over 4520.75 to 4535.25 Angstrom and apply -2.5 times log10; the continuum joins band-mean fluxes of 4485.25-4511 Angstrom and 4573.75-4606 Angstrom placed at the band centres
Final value 0.02 mag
